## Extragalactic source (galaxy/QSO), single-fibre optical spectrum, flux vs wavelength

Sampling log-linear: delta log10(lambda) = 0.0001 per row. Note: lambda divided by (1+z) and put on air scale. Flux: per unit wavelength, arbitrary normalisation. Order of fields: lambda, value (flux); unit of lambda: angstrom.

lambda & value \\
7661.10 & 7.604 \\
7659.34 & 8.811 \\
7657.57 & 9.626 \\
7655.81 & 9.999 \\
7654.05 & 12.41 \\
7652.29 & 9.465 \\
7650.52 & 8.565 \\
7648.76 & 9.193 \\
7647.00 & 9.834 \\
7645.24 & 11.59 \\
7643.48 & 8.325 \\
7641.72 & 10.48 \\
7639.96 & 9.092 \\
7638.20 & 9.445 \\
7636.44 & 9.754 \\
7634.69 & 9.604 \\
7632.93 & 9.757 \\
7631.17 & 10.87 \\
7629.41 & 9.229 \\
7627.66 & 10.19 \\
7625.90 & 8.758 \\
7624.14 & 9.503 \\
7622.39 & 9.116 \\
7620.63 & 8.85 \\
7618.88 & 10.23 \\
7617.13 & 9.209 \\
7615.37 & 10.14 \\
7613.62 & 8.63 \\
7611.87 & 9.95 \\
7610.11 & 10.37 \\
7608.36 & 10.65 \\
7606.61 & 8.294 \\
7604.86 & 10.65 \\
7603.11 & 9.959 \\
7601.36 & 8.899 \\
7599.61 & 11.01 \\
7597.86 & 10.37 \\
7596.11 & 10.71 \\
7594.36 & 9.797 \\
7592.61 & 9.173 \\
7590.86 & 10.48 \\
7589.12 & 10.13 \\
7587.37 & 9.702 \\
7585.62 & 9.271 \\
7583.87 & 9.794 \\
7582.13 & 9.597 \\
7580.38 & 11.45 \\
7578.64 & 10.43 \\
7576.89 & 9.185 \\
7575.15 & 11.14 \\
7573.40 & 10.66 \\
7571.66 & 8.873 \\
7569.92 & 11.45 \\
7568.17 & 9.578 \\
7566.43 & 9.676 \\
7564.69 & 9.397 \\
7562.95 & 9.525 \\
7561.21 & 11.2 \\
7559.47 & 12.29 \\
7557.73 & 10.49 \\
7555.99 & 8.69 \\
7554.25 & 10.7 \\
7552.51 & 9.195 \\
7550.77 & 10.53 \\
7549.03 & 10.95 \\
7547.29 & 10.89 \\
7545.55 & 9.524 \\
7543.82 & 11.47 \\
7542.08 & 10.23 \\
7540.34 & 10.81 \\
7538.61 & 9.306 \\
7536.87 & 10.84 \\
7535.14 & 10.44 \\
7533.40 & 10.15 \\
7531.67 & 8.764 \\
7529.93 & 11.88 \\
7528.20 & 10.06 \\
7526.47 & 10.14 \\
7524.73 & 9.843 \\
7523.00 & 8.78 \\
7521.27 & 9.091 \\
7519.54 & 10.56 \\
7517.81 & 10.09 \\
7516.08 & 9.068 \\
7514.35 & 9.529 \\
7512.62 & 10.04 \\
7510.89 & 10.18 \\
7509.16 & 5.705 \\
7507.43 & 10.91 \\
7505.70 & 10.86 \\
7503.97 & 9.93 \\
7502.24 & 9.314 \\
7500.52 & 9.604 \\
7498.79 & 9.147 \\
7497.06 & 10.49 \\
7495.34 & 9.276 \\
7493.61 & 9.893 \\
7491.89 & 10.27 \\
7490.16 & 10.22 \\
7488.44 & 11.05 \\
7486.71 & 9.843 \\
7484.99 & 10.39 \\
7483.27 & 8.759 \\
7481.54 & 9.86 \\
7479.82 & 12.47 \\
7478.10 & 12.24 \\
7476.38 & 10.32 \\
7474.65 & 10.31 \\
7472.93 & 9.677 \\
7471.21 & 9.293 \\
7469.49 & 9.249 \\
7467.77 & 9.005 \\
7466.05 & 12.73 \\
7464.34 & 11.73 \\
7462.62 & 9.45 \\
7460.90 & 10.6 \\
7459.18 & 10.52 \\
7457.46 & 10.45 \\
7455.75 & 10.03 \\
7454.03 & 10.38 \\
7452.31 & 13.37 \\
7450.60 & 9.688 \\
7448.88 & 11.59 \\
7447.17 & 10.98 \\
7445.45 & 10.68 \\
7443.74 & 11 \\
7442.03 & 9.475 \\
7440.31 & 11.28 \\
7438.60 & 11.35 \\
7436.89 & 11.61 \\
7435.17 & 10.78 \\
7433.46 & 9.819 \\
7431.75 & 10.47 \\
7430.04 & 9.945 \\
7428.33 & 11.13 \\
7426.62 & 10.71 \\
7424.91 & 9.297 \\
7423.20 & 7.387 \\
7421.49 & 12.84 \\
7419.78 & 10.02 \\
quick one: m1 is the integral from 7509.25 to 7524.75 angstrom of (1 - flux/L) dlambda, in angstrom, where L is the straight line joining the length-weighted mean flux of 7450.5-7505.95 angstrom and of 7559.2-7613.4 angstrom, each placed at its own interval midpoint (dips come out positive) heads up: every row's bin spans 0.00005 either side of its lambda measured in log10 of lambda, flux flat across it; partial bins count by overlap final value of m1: 1.14 angstrom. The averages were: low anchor 10.3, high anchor 10.1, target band 9.48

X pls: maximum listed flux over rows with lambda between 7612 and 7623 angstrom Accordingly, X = 10.23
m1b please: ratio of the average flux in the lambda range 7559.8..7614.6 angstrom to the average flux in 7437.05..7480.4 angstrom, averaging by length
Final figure 0.9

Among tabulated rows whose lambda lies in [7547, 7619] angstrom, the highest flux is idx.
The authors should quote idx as 12.29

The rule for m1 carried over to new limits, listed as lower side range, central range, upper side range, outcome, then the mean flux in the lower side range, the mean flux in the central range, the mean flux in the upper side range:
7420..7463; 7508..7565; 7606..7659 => 0.70 angstrom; 10.6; 10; 9.7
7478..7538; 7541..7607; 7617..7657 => -2.12 angstrom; 9.96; 10.2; 9.73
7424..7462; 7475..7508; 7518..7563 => 0.69 angstrom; 10.7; 10.2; 10.3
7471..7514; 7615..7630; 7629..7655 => 0.64 angstrom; 10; 9.45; 9.85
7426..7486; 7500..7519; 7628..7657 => 1.48 angstrom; 10.6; 9.58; 9.86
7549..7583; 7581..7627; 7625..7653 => 0.79 angstrom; 10.2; 9.75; 9.63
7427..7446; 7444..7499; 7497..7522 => -1.54 angstrom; 10.7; 10.5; 9.61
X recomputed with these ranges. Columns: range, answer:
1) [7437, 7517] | 13.37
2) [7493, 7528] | 10.91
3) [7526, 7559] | 11.88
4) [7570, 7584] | 11.45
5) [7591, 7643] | 11.01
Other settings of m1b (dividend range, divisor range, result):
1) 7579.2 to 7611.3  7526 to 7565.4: 0.97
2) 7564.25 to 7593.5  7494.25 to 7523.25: 1.04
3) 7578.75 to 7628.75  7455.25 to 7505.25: 0.96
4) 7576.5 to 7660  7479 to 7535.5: 0.99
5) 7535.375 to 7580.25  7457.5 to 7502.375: 1.01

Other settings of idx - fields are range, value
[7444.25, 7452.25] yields 11.59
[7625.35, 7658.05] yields 12.41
